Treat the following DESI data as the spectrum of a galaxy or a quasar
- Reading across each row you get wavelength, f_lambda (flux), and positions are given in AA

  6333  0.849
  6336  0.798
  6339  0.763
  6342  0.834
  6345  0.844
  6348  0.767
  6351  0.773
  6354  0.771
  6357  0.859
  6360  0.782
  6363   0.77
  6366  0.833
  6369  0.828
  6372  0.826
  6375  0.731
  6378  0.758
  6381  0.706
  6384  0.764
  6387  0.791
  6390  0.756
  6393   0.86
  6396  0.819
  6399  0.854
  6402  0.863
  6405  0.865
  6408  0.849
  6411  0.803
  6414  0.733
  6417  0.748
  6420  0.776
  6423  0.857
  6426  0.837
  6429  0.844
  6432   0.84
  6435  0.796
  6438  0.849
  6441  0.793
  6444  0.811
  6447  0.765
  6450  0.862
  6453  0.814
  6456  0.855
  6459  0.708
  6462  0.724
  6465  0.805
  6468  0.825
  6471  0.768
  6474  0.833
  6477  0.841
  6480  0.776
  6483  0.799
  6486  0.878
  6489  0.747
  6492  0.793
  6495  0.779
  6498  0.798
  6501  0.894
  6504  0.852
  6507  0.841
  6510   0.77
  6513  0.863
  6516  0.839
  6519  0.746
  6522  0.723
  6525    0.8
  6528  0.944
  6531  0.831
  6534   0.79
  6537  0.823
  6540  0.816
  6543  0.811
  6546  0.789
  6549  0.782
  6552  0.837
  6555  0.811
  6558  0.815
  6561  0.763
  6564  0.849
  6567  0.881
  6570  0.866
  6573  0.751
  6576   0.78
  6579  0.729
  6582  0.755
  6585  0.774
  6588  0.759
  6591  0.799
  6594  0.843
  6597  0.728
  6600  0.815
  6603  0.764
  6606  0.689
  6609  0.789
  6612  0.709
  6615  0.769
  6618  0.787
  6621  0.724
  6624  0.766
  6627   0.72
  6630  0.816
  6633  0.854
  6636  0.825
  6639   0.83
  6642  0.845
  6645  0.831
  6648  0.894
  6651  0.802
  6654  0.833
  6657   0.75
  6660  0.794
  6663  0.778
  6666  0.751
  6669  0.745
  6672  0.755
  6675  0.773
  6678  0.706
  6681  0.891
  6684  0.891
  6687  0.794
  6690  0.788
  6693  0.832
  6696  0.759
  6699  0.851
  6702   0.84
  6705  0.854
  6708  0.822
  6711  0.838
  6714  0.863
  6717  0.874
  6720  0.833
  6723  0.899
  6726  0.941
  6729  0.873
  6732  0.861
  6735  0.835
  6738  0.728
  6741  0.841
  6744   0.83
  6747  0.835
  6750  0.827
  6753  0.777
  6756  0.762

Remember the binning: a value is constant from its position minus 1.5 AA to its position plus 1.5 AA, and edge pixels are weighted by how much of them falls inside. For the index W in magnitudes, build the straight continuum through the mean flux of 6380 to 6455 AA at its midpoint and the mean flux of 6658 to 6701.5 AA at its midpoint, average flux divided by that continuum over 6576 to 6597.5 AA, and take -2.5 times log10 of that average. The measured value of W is 0.038 mag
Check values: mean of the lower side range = 0.811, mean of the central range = 0.772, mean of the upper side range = 0.794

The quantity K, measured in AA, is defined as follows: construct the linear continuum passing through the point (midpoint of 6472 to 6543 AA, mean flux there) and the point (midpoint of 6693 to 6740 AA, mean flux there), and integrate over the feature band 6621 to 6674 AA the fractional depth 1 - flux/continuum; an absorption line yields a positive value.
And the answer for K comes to 2.4 AA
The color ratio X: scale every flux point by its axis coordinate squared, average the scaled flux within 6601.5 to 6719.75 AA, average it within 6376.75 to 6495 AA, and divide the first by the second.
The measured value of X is 1.07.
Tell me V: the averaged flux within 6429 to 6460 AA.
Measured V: 0.813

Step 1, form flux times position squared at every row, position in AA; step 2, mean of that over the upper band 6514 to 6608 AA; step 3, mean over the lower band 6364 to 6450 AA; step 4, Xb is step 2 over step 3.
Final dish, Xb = 1.0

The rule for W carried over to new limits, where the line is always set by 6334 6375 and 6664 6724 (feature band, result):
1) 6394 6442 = -0.02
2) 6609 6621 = 0.08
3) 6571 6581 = 0.07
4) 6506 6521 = 0.00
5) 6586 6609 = 0.06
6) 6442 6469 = 0.01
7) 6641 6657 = -0.02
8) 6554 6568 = -0.02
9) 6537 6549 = 0.01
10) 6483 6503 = -0.01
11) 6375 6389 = 0.07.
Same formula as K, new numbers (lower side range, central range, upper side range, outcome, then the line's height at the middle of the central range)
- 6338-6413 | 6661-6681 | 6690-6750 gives 1.7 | 0.835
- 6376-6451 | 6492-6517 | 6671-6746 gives -0.4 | 0.815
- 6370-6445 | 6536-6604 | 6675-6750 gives 2.0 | 0.821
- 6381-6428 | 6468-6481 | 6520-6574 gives 0.1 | 0.812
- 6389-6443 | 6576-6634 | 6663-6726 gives 3.7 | 0.82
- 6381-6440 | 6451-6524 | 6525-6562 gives 1.1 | 0.816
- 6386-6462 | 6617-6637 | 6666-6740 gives 0.9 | 0.822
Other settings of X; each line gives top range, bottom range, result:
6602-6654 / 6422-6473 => 1.03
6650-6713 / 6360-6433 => 1.09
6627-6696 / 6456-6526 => 1.06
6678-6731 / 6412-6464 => 1.15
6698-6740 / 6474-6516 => 1.11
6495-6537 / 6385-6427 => 1.04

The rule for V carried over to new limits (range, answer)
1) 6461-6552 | 0.81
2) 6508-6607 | 0.799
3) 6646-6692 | 0.797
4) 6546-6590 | 0.796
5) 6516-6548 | 0.808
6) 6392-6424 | 0.819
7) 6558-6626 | 0.777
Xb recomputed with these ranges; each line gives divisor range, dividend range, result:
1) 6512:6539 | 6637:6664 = 1.04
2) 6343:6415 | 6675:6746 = 1.15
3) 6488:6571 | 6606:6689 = 1.01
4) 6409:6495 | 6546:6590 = 1.03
